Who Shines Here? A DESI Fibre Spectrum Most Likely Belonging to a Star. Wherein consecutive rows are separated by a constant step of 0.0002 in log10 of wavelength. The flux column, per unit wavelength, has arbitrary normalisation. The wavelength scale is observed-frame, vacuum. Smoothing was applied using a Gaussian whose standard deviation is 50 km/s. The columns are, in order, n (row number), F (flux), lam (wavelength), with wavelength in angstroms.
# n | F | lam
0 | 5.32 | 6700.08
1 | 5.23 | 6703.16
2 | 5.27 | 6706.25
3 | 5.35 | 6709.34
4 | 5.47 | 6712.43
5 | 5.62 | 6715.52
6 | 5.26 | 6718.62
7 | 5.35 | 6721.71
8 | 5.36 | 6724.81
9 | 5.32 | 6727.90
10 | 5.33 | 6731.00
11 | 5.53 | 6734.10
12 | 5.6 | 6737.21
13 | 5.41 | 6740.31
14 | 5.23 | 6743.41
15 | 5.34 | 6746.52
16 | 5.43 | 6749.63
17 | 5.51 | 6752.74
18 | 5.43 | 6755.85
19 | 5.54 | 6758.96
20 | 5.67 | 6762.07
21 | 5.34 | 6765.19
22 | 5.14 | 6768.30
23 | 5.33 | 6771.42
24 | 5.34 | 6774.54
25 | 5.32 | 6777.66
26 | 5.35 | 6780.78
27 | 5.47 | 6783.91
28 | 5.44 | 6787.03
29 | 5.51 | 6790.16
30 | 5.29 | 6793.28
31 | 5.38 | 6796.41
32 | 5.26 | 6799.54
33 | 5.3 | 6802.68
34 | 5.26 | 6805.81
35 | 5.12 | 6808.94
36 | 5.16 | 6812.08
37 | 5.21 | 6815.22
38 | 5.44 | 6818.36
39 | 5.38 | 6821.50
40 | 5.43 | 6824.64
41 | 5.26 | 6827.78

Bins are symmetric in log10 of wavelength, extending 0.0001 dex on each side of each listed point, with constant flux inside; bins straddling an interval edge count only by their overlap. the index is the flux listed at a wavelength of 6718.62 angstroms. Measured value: 5.26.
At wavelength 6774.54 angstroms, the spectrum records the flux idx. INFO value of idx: 5.34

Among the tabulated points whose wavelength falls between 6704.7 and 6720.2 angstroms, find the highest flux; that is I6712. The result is 5.62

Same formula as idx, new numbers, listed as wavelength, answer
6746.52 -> 5.34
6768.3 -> 5.14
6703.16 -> 5.23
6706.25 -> 5.27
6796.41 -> 5.38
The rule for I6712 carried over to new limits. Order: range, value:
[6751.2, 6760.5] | 5.54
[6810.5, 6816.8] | 5.21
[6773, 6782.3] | 5.35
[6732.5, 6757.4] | 5.6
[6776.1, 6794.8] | 5.51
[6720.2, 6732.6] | 5.36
